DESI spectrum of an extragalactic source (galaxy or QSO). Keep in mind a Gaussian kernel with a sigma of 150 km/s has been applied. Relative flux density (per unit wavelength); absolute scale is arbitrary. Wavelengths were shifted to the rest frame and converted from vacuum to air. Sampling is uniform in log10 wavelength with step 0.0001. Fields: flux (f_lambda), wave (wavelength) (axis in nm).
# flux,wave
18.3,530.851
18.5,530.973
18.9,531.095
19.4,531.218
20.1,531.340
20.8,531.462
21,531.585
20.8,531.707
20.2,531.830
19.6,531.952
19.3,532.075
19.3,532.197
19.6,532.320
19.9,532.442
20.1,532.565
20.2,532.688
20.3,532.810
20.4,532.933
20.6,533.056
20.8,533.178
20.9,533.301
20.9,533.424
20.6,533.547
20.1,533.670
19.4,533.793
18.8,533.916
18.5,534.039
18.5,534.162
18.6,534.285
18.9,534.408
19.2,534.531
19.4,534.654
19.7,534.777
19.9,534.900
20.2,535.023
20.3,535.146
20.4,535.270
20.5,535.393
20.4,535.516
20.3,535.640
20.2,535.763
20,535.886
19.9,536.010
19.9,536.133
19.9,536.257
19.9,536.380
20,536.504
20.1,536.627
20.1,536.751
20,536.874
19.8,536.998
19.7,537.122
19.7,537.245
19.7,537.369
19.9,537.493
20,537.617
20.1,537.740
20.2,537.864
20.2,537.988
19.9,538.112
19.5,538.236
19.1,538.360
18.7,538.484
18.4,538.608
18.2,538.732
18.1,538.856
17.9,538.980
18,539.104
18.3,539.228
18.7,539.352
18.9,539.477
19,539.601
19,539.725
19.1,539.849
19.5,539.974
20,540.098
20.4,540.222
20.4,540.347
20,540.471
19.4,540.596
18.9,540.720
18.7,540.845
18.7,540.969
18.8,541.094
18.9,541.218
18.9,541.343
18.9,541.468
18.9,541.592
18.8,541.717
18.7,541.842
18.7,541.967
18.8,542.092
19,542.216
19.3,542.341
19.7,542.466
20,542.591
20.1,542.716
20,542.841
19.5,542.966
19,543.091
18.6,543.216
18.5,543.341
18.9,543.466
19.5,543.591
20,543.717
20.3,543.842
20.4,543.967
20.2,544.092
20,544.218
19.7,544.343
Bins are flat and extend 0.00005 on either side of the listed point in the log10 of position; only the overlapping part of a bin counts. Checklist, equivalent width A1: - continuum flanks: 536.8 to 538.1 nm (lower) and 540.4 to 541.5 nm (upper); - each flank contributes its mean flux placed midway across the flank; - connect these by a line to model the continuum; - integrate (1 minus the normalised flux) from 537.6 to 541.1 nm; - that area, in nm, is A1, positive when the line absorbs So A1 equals 0.049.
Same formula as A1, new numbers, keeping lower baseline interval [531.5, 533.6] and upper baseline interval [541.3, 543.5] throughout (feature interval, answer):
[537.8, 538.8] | 0.02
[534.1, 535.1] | 0.04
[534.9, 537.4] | -0.03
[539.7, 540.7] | -0.02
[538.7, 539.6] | 0.05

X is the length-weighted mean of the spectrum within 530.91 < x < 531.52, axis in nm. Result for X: 19.5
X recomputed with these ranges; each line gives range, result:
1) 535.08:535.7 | 20.4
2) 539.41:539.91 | 19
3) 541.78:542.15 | 18.7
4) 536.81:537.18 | 19.8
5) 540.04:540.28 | 20.2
